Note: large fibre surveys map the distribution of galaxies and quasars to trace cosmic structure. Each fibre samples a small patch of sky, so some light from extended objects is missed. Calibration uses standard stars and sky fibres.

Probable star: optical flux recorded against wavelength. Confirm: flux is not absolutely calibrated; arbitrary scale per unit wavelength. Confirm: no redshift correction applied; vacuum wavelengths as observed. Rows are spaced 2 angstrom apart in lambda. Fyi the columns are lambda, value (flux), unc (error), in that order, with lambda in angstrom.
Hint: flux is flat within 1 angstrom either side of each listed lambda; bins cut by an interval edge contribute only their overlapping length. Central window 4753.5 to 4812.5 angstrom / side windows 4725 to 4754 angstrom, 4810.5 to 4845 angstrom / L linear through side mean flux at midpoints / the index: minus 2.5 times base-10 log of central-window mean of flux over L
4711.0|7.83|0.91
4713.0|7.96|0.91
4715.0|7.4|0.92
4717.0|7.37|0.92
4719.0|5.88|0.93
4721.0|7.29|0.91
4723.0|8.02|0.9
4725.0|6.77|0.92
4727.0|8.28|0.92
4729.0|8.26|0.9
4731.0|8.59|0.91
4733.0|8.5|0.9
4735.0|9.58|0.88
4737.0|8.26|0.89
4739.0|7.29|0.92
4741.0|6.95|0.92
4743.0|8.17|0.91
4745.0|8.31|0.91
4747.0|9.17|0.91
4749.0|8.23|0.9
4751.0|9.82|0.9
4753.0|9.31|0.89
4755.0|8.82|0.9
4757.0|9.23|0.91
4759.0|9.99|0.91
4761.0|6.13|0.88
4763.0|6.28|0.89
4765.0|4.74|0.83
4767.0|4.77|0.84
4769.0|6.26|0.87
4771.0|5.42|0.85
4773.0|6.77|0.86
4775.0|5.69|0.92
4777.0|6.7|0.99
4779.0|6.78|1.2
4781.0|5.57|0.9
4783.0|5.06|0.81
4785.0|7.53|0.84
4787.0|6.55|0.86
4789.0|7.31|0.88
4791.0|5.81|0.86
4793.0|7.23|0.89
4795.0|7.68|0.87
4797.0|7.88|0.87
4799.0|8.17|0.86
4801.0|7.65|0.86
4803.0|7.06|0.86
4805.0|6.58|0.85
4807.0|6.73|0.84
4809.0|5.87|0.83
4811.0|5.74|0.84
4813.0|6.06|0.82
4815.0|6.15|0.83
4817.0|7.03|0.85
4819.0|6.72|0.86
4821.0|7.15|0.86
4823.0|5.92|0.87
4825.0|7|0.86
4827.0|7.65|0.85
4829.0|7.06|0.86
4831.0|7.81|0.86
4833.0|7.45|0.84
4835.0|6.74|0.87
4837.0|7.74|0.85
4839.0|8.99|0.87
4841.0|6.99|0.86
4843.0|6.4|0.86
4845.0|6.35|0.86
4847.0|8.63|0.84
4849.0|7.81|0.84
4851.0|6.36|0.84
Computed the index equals 0.14 mag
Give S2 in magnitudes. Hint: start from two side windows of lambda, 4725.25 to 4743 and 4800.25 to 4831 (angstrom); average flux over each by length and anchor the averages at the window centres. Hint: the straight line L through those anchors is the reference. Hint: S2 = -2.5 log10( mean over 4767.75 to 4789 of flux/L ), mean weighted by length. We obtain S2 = 0.18 mag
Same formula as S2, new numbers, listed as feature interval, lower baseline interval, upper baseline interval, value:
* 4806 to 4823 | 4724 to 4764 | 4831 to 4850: 0.20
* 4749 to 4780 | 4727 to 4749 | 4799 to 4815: 0.08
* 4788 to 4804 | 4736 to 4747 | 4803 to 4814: -0.12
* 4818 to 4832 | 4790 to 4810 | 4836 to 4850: 0.05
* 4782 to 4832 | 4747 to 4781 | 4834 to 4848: 0.07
